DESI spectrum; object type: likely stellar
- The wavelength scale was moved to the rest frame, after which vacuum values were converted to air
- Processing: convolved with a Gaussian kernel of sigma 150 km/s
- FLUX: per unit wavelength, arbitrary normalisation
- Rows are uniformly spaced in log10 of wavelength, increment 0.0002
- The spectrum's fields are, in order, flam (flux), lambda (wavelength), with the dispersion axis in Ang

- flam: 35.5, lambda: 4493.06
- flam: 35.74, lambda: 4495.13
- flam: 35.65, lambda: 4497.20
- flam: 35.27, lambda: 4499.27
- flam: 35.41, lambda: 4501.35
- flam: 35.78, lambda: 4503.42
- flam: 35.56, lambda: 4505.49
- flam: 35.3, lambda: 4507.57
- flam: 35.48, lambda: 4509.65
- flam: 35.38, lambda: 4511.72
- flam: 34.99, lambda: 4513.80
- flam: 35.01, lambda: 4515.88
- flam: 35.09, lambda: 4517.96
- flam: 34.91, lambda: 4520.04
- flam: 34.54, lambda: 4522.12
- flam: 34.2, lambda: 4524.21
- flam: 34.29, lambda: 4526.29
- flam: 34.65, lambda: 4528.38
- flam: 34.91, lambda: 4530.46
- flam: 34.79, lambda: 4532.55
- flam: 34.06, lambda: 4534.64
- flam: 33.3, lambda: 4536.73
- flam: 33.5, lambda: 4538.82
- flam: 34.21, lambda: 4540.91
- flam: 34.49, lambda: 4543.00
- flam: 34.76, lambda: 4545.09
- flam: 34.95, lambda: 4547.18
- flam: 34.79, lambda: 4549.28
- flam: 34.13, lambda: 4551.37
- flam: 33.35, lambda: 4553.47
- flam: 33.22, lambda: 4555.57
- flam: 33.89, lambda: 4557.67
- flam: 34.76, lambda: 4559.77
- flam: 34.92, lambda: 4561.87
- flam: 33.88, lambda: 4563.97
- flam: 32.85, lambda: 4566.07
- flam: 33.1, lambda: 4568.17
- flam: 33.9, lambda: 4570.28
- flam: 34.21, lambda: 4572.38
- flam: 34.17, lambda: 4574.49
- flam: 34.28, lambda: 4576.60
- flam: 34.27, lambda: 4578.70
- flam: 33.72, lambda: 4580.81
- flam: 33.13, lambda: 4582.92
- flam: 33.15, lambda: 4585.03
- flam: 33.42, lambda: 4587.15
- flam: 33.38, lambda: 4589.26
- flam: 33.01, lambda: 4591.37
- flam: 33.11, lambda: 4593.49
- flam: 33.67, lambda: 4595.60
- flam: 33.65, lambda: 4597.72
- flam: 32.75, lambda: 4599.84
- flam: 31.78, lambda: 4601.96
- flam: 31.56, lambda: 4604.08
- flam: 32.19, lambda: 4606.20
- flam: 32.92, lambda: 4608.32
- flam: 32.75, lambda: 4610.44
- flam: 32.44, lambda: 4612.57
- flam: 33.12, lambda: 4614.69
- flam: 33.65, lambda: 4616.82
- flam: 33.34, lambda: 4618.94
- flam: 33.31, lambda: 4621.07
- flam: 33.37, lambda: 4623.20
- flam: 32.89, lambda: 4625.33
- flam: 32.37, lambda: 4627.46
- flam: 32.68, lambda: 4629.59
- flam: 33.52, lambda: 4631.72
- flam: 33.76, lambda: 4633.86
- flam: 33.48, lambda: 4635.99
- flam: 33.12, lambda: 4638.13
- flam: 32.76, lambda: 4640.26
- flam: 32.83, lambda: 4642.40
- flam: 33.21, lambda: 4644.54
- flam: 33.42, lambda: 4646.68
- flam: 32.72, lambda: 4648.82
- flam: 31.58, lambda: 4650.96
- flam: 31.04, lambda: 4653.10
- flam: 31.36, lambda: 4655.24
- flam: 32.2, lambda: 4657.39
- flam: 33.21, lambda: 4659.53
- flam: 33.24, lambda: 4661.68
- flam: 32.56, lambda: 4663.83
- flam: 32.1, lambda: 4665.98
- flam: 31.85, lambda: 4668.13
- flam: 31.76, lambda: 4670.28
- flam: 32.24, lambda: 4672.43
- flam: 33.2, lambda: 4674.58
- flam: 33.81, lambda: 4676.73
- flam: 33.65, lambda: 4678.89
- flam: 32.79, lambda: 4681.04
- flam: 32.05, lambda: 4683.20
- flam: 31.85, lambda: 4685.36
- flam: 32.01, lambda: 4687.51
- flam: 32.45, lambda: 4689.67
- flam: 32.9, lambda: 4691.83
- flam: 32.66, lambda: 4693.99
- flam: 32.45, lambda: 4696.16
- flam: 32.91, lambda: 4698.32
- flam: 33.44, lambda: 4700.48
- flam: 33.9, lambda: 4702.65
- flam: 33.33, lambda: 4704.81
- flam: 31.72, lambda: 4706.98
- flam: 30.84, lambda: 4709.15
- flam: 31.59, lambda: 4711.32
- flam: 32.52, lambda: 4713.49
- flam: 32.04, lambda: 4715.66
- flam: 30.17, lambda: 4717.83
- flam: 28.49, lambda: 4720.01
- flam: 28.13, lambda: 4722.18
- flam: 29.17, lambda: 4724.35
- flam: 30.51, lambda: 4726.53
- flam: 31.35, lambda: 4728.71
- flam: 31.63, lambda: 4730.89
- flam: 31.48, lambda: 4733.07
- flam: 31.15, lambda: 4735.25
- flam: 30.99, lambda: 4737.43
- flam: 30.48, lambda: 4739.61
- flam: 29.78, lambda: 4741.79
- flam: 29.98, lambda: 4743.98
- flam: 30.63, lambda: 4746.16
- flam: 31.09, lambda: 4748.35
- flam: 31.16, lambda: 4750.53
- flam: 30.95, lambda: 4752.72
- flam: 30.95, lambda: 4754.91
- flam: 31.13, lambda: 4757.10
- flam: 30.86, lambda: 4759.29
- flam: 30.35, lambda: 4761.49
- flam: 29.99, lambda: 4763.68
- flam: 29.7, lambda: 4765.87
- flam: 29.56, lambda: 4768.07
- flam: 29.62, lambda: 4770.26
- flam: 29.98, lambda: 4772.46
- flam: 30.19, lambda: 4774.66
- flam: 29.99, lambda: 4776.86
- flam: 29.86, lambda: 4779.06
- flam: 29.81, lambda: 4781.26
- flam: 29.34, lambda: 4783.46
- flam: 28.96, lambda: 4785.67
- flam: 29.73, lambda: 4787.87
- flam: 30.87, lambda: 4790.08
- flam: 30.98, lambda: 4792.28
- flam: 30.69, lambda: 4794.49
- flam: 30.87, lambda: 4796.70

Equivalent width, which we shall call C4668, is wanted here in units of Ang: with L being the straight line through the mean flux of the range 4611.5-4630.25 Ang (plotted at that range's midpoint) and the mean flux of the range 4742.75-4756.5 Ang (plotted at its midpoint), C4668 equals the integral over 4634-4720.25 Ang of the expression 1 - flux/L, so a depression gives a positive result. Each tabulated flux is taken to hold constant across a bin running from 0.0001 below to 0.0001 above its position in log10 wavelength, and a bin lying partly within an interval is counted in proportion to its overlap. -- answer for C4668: -1.0 Ang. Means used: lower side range 33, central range 32.4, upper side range 30.8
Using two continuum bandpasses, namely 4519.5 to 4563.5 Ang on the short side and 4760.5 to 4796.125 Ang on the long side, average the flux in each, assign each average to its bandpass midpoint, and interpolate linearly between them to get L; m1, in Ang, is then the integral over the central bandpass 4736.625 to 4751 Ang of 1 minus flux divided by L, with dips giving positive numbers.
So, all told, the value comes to 0.0 Ang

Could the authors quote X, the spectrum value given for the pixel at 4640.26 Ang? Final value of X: 32.76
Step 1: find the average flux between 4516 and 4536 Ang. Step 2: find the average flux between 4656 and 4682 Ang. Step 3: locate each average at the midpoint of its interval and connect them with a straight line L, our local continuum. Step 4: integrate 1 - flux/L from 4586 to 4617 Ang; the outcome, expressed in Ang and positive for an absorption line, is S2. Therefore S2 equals 0.7 Ang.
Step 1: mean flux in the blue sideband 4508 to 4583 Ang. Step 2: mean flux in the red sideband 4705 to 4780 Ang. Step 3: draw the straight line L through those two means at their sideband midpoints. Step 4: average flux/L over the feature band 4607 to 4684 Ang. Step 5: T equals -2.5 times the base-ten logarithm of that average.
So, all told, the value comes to -0.01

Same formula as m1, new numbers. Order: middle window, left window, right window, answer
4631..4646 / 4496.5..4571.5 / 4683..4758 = -0.2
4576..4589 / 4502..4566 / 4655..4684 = 0.1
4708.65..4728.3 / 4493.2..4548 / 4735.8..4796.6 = 0.5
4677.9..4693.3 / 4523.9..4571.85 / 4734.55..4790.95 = -0.4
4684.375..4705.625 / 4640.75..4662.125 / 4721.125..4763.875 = -0.8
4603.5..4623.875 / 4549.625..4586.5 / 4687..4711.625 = 0.3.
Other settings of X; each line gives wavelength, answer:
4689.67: 32.45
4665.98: 32.1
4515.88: 35.01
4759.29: 30.86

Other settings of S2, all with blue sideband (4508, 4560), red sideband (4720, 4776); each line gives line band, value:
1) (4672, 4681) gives -0.4 Ang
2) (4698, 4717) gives -0.8 Ang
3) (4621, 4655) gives -0.4 Ang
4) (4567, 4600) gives -0.1 Ang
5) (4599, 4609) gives 0.3 Ang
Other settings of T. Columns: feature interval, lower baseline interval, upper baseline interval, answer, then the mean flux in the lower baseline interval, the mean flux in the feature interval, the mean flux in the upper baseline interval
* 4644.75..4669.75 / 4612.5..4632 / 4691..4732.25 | 0.006 mag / 33.1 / 32.3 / 31.5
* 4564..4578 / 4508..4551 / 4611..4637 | 0.006 mag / 34.6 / 33.8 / 33.2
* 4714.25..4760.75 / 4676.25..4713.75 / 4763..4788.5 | 0.017 mag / 32.6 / 30.6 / 29.7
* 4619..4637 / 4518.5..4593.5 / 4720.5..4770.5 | -0.017 mag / 34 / 33.2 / 30.5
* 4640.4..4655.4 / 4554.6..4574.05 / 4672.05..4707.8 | 0.025 mag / 33.9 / 32.4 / 32.8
